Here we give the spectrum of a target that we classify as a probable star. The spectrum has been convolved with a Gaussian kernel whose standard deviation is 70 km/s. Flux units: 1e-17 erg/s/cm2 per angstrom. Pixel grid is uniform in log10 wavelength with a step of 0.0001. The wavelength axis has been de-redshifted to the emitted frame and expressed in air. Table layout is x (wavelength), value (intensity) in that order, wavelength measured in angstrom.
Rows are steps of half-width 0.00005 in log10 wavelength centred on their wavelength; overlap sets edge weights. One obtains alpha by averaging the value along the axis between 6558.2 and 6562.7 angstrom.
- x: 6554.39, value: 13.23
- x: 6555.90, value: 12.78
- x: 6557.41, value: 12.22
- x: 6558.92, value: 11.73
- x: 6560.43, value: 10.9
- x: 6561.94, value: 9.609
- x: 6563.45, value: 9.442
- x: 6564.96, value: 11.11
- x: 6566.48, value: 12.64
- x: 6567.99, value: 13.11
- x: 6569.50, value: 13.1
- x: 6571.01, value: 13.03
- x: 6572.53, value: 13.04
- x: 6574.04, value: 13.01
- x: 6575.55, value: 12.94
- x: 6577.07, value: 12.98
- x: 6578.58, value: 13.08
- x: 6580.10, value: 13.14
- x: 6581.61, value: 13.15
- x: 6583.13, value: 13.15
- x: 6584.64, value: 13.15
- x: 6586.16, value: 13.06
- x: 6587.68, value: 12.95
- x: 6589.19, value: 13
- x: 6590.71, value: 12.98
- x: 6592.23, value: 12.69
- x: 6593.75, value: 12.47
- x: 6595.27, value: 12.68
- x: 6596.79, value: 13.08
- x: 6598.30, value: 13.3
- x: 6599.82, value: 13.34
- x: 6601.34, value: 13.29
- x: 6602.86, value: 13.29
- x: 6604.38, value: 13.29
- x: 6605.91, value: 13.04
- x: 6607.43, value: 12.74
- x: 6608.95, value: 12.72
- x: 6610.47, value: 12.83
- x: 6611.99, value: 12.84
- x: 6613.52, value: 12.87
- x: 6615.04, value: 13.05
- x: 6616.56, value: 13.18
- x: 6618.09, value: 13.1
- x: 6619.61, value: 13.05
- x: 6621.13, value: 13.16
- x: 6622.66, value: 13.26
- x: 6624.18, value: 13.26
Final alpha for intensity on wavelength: 10.7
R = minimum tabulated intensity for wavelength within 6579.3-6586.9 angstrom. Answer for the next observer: 13.06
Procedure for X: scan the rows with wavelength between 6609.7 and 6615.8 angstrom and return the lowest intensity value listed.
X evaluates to 12.83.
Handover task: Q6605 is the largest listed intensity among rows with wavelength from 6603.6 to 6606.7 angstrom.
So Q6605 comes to 13.29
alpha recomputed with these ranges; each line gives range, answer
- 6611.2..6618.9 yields 13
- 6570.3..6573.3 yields 13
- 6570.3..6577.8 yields 13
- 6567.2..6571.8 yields 13.1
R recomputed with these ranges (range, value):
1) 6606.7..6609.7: 12.72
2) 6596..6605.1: 13.08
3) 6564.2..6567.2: 11.11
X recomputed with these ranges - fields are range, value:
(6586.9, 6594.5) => 12.47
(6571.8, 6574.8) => 13.01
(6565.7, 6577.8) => 12.64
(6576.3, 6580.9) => 12.98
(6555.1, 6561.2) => 10.9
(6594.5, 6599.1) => 12.68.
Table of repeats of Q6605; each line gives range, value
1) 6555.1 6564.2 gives 12.78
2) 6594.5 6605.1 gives 13.34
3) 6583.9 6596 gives 13.15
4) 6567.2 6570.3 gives 13.11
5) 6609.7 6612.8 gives 12.84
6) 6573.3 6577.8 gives 13.01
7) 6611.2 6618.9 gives 13.18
